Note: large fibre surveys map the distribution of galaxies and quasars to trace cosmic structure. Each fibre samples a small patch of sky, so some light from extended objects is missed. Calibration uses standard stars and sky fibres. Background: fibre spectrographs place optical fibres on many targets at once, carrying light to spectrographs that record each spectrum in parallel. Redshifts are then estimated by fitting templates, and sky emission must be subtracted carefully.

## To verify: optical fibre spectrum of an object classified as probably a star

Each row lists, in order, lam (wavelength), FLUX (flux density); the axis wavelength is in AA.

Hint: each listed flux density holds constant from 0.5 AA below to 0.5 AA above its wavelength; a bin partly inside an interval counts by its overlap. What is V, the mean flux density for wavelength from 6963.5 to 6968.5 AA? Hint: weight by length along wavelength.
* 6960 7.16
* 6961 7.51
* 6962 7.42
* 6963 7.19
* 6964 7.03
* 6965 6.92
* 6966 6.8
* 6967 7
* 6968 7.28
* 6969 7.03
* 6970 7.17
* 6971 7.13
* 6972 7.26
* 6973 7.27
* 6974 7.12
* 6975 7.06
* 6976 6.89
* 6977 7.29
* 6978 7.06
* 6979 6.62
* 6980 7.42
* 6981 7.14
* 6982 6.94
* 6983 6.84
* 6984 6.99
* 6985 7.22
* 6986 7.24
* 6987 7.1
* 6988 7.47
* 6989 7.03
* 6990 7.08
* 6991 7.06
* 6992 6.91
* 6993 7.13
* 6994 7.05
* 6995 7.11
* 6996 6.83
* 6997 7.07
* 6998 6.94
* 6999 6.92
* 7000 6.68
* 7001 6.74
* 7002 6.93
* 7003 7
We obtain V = 7.01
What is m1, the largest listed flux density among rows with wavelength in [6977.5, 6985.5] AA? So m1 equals 7.42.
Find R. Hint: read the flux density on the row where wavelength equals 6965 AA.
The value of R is 6.92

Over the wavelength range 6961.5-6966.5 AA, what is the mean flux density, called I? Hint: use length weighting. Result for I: 7.07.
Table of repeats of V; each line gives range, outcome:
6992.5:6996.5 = 7.03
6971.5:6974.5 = 7.22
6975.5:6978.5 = 7.08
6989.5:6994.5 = 7.05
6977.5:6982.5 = 7.04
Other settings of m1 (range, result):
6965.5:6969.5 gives 7.28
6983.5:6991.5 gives 7.47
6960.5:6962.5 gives 7.51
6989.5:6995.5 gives 7.13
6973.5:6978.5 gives 7.29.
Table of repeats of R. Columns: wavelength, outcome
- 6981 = 7.14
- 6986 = 7.24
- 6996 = 6.83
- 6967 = 7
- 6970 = 7.17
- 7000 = 6.68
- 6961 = 7.51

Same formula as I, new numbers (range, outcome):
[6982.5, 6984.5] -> 6.92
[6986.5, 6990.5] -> 7.17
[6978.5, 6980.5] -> 7.02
